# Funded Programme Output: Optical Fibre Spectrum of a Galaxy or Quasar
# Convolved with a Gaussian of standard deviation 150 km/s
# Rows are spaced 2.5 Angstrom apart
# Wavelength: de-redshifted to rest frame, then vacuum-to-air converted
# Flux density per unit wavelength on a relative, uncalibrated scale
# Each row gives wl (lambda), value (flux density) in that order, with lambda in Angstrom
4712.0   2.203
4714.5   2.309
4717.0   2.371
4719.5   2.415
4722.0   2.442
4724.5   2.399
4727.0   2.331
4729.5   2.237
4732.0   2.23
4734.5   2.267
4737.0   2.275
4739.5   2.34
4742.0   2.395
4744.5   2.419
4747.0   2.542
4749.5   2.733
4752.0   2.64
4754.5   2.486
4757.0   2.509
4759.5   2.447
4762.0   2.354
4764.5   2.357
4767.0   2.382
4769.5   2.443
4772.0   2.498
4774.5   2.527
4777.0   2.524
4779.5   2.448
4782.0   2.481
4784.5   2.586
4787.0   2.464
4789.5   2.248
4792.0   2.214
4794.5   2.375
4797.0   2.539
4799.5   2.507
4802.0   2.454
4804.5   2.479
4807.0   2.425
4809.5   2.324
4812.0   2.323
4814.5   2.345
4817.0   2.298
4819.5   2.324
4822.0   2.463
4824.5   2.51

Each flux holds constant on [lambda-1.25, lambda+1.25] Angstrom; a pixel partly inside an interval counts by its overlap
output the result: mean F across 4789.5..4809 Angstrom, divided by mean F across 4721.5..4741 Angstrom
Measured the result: 1.04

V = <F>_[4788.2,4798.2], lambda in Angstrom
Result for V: 2.34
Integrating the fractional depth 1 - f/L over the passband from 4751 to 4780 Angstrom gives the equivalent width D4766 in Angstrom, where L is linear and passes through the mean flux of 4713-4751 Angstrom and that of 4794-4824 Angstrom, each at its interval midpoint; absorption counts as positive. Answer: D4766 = -0.9 Angstrom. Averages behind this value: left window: 2.38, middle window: 2.47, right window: 2.41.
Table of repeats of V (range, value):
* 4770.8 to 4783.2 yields 2.5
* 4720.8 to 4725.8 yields 2.42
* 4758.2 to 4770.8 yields 2.4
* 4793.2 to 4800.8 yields 2.47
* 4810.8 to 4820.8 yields 2.32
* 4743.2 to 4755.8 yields 2.56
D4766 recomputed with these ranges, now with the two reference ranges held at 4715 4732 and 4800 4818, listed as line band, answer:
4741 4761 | -1.3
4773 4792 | -0.6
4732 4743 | 0.2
